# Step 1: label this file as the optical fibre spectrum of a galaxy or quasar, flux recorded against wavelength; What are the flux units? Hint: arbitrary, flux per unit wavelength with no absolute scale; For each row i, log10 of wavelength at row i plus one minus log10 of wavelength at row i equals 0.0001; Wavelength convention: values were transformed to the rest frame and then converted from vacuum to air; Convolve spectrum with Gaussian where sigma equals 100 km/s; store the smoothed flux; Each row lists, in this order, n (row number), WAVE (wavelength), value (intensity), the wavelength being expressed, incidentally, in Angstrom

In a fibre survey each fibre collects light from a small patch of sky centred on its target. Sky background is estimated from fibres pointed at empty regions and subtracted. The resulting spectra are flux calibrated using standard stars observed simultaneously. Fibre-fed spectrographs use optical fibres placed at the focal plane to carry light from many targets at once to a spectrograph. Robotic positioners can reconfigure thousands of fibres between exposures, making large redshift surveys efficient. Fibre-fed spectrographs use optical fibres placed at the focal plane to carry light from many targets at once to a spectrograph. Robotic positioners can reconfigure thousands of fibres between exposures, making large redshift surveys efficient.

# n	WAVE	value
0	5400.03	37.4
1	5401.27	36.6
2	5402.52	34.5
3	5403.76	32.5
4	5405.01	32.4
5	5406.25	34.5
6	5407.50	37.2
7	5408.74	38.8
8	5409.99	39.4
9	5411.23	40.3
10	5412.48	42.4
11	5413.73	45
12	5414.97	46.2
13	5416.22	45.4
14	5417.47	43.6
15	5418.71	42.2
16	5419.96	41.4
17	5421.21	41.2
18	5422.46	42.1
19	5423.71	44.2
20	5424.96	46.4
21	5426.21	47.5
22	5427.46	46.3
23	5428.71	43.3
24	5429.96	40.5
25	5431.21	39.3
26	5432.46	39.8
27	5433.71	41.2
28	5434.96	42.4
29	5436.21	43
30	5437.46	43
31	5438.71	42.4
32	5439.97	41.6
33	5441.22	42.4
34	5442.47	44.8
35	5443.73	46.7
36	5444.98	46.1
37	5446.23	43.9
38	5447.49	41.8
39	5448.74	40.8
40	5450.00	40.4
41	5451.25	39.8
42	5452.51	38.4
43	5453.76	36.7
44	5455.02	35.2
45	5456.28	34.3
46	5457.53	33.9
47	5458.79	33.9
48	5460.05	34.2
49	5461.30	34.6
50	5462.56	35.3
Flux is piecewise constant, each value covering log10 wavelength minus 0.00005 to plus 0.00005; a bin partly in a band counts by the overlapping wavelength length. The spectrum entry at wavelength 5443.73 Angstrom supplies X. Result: 46.7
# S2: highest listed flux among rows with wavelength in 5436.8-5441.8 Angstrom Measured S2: 43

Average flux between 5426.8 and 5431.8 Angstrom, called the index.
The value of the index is 42.4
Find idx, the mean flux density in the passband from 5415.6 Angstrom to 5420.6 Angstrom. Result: 43.1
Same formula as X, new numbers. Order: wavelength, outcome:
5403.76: 32.5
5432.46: 39.8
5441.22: 42.4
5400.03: 37.4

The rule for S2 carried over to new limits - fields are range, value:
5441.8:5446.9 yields 46.7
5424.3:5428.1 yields 47.5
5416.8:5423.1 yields 43.6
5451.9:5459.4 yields 38.4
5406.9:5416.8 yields 46.2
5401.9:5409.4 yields 38.8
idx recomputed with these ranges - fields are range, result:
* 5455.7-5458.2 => 34.1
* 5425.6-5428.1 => 46.9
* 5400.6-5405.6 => 34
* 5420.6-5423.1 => 41.6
